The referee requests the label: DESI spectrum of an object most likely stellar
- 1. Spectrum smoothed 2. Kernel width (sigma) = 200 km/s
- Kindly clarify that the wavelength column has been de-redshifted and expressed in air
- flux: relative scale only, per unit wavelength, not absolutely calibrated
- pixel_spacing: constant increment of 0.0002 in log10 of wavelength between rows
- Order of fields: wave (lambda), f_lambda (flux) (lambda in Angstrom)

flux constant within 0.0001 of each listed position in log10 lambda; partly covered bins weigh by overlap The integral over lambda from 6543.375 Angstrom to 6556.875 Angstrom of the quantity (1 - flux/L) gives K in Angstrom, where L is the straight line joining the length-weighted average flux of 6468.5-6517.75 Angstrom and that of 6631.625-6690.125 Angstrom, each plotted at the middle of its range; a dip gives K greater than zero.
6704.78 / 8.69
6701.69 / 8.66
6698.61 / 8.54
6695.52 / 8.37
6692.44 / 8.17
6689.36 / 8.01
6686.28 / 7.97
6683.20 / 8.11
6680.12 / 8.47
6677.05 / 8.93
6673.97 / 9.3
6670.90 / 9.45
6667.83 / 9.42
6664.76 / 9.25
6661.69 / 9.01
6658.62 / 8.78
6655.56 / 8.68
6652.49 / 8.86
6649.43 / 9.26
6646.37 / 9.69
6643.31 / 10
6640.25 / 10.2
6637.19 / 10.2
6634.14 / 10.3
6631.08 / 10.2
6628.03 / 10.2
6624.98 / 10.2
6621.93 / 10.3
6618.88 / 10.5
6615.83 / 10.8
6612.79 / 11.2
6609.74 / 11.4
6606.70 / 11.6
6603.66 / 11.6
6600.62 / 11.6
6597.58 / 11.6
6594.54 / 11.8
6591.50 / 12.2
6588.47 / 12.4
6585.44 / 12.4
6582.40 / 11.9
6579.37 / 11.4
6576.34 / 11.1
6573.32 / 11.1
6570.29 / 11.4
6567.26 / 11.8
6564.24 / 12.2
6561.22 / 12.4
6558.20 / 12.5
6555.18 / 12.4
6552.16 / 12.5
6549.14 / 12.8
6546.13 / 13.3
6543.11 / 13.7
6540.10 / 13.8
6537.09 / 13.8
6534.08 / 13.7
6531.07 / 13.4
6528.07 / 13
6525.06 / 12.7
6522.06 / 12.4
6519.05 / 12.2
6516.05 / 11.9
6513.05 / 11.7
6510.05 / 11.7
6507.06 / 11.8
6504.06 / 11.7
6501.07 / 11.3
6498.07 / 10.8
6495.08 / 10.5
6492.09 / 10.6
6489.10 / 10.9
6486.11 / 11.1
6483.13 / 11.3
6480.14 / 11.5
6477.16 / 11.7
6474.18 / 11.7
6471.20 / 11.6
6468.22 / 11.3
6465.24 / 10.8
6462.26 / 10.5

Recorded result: -2.8 Angstrom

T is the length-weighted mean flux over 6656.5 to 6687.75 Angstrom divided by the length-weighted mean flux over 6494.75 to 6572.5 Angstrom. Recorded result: 0.7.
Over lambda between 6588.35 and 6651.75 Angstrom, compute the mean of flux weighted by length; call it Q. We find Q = 10.8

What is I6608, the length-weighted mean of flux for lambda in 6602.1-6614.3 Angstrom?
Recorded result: 11.5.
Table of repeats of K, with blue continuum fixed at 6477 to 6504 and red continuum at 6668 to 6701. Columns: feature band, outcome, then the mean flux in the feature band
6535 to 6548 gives -4.00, 13.6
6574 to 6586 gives -2.03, 11.6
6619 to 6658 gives -2.83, 9.84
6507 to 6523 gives -1.76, 11.9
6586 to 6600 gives -3.22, 12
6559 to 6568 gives -1.82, 12.2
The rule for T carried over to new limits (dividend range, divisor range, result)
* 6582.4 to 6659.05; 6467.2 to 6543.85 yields 0.89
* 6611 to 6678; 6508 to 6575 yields 0.78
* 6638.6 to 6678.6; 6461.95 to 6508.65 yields 0.83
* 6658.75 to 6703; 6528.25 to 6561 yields 0.66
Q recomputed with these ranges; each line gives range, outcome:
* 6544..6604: 12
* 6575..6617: 11.7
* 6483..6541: 12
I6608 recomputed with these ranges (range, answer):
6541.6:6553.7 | 13.1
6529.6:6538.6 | 13.6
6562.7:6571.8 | 11.8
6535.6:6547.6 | 13.6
